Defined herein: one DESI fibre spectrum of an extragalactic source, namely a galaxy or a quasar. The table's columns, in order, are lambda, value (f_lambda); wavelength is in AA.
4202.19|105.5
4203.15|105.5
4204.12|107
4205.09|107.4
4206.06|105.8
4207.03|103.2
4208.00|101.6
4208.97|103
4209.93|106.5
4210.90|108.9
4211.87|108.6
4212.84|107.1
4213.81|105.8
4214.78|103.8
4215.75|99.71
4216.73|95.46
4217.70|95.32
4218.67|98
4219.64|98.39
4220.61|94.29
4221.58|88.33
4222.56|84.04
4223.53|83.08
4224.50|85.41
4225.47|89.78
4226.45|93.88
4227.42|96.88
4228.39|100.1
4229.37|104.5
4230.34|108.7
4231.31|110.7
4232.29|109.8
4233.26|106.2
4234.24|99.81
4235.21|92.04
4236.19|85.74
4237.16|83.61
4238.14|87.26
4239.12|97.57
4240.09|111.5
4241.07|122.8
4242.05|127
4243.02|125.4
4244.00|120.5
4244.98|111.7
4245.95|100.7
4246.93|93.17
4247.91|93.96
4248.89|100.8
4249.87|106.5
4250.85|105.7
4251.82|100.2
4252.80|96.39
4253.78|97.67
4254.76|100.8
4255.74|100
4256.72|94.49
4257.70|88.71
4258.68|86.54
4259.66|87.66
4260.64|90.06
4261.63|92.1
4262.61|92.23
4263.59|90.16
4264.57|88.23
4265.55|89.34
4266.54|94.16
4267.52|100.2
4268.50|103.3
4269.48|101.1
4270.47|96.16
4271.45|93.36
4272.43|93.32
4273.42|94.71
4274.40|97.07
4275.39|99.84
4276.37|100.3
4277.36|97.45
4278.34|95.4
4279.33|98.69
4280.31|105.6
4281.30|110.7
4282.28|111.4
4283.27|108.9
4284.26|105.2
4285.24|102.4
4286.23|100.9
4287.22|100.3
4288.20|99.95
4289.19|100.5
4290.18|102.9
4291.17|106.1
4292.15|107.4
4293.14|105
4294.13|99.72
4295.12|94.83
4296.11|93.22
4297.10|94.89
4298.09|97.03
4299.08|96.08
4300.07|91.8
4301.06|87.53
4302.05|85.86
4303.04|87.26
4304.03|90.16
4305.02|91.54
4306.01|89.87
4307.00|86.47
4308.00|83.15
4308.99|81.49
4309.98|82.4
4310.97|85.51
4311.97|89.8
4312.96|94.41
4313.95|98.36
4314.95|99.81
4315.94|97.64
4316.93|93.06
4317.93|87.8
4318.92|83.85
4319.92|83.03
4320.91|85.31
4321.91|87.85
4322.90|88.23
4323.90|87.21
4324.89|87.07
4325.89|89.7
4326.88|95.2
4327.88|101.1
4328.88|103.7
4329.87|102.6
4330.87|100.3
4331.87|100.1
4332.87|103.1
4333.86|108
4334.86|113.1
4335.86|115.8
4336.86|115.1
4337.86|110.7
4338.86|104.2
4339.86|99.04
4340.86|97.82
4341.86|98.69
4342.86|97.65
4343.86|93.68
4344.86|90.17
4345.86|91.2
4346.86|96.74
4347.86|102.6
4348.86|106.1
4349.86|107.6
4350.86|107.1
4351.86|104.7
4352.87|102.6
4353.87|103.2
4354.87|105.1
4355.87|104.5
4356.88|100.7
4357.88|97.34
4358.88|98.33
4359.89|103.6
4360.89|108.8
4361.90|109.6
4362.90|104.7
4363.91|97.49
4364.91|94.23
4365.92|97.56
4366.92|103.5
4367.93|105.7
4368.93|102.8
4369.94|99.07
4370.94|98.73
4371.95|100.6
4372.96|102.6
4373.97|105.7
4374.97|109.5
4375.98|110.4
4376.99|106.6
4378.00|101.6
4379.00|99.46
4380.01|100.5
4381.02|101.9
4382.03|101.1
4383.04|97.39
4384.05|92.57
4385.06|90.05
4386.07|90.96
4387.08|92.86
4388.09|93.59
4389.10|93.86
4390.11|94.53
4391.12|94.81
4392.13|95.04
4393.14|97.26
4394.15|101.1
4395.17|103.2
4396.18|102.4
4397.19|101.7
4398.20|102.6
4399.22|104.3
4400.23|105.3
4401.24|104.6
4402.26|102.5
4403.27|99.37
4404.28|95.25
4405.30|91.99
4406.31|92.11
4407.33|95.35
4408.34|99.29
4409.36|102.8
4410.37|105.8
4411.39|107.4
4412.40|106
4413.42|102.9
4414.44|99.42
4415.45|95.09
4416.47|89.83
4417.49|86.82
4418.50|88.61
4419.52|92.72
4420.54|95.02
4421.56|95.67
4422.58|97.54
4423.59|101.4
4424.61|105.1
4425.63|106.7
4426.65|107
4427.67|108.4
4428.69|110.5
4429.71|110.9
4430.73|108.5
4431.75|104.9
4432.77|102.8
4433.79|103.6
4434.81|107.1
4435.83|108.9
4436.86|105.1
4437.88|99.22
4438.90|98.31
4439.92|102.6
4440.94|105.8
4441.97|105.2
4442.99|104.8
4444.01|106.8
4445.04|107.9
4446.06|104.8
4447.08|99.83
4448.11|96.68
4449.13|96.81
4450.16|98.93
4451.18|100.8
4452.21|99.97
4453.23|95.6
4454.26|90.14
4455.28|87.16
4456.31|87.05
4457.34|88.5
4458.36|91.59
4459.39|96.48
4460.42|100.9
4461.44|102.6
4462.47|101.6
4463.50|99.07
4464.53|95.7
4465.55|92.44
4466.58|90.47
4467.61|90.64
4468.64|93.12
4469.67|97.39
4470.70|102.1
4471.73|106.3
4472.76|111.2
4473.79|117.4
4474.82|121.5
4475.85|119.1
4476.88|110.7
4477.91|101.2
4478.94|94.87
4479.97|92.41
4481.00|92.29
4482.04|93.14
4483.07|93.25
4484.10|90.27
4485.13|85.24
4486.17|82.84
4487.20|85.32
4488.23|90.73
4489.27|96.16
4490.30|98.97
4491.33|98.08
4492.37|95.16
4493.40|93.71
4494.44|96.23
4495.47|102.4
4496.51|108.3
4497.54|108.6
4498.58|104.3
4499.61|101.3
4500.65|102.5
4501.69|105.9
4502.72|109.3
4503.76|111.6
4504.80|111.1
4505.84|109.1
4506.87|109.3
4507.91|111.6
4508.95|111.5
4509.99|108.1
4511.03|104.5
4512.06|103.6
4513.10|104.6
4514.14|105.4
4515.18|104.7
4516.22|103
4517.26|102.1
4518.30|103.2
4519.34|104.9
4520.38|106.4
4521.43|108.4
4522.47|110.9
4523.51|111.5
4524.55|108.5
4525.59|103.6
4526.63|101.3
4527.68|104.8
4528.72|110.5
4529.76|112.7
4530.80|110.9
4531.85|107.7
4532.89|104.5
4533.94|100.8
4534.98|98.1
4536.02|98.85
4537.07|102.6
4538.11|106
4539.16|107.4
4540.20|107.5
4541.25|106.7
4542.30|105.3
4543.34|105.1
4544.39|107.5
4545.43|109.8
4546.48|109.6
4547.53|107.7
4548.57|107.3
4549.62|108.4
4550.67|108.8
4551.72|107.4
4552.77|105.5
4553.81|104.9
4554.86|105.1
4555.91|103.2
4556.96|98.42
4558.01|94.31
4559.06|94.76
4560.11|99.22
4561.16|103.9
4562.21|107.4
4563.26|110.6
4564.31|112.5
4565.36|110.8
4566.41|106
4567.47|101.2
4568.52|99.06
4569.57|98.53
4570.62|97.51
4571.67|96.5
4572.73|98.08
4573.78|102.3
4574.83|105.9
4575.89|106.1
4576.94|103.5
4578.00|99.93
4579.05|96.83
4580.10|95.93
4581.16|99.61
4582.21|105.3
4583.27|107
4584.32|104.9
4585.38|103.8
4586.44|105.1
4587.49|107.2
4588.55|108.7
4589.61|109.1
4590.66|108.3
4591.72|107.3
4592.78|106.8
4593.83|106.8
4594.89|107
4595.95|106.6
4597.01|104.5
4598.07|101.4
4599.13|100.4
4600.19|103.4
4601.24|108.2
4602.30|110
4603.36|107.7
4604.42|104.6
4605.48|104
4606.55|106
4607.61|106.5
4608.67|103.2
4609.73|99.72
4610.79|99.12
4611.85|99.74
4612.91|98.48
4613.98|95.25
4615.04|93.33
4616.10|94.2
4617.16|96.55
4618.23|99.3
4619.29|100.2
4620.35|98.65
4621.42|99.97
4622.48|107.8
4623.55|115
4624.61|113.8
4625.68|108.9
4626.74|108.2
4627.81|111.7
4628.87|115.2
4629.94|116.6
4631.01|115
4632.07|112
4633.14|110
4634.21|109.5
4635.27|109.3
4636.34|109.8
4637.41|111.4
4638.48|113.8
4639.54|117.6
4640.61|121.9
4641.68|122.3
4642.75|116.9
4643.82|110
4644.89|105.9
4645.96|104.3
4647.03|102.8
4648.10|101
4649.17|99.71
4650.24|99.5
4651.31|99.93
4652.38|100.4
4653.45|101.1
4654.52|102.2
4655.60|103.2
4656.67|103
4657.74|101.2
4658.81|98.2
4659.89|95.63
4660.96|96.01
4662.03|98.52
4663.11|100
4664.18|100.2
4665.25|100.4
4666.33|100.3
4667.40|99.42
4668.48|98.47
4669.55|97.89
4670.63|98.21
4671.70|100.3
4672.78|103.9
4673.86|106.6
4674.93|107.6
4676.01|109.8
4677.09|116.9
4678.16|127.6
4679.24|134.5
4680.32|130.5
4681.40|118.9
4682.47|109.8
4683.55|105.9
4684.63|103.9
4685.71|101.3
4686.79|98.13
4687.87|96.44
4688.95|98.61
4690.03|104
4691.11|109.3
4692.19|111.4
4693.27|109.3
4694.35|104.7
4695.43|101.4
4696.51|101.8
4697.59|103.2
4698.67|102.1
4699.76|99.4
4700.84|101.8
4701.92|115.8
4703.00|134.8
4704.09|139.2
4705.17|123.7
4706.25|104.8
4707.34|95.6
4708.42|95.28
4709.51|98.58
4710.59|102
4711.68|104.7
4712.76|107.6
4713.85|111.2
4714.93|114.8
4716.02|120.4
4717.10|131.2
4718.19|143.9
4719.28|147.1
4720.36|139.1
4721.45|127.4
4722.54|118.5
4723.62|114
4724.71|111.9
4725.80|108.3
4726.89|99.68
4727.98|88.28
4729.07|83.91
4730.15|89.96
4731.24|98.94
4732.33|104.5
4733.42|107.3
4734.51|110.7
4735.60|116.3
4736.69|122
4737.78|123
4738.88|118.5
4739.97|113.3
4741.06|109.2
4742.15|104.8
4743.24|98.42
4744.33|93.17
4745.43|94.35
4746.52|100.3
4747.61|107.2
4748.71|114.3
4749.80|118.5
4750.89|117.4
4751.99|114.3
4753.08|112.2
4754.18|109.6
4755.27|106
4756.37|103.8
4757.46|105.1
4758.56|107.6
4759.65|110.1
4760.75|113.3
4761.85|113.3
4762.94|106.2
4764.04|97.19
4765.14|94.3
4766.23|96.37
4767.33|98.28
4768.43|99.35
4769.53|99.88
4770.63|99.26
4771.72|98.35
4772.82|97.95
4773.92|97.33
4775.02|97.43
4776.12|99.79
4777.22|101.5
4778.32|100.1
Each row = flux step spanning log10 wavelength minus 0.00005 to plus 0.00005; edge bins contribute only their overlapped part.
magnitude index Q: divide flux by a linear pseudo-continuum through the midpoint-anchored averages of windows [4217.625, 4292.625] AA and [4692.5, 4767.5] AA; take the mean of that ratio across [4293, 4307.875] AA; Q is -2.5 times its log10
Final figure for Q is 0.09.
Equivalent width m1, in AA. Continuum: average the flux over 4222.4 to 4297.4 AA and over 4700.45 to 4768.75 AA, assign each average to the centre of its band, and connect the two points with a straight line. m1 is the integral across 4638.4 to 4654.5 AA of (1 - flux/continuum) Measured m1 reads 0.1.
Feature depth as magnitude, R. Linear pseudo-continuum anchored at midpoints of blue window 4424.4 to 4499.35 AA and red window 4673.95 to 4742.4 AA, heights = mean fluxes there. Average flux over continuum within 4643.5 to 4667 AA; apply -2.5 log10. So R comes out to 0.08 mag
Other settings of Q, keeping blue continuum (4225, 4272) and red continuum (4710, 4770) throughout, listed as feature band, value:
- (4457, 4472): 0.08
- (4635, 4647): -0.05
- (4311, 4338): 0.05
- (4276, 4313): 0.04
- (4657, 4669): 0.09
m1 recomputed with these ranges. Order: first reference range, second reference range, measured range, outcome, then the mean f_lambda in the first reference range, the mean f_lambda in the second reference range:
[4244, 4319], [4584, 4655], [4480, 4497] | 1.4 AA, 96.3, 106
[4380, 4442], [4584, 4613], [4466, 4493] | 1.0 AA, 100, 105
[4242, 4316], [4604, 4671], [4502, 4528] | -1.2 AA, 97.3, 104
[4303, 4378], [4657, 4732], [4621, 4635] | -0.6 AA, 98.4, 108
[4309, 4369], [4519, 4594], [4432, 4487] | 1.4 AA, 98.6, 105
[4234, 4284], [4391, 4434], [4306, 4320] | 1.5 AA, 99.3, 101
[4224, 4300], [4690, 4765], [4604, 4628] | 1.1 AA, 99.6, 110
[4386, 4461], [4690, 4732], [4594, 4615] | 0.7 AA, 99.7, 111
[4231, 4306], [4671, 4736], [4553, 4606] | 1.7 AA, 99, 110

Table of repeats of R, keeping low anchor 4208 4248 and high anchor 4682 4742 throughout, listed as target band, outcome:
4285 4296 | 0.008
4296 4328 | 0.143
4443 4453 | 0.039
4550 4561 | 0.051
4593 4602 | 0.029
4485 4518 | 0.041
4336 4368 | 0.015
